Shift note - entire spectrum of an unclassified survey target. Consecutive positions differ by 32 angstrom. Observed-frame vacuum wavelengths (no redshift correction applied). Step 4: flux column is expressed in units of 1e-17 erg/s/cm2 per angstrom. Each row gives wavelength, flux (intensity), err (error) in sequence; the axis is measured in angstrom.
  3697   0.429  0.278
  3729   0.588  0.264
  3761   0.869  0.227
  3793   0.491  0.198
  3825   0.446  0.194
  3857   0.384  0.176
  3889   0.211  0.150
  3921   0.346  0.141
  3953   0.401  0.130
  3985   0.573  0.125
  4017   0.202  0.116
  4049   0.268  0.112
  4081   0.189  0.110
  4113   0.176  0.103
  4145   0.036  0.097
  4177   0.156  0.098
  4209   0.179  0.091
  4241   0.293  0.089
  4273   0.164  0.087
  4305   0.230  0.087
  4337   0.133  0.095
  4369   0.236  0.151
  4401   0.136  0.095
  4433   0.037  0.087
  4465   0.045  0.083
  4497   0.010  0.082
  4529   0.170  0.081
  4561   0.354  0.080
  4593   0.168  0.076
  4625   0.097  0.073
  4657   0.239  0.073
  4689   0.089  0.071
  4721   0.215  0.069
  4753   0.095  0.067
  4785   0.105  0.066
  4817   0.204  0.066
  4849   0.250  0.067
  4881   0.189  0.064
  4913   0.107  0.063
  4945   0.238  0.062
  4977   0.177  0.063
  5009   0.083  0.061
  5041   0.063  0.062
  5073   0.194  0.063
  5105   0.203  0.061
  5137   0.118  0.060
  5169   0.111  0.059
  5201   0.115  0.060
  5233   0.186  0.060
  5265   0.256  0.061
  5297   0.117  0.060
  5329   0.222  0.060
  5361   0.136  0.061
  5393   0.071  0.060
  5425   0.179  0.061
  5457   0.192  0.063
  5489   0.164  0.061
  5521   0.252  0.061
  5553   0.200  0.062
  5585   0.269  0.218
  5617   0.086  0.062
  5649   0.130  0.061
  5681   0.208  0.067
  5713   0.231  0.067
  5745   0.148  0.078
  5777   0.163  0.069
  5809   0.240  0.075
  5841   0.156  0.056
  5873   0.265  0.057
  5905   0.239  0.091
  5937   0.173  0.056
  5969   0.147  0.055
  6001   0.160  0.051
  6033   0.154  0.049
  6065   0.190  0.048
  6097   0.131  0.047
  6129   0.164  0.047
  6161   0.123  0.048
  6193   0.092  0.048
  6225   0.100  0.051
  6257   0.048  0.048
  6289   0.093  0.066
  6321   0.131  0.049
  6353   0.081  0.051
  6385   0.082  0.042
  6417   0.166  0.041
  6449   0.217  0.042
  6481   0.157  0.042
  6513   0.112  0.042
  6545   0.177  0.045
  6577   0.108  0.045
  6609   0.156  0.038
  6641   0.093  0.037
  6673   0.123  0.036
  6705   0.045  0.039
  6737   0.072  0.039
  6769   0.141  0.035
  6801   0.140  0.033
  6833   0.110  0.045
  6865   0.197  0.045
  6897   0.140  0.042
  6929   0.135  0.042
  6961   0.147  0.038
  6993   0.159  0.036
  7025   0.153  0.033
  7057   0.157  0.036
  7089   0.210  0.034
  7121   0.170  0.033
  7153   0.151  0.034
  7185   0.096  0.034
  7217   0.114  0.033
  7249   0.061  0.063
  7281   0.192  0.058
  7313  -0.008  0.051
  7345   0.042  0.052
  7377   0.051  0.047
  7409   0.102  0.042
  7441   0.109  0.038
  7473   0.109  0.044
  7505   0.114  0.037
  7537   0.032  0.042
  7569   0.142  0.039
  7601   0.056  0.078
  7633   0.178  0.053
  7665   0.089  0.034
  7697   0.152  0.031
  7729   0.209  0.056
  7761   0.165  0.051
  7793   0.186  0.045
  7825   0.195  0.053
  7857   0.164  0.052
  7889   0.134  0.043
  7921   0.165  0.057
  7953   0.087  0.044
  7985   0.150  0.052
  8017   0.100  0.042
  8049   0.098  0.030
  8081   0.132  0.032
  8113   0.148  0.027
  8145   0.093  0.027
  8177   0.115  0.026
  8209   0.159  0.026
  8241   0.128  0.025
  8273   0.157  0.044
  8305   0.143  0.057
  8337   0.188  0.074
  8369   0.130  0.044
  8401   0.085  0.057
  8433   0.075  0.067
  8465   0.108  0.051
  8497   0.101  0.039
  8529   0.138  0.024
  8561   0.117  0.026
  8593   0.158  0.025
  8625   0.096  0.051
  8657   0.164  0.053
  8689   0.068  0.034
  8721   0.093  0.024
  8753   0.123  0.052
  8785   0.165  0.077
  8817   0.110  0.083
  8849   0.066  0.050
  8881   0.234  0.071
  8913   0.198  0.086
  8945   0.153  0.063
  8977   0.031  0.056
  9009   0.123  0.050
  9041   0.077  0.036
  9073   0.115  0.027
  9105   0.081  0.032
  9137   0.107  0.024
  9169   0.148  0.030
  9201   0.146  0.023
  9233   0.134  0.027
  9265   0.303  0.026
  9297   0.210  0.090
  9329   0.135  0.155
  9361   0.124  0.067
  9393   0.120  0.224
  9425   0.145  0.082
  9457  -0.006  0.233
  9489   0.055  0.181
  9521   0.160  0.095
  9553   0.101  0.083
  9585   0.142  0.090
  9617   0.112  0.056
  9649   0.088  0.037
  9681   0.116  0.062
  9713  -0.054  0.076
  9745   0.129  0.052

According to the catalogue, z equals 0.41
